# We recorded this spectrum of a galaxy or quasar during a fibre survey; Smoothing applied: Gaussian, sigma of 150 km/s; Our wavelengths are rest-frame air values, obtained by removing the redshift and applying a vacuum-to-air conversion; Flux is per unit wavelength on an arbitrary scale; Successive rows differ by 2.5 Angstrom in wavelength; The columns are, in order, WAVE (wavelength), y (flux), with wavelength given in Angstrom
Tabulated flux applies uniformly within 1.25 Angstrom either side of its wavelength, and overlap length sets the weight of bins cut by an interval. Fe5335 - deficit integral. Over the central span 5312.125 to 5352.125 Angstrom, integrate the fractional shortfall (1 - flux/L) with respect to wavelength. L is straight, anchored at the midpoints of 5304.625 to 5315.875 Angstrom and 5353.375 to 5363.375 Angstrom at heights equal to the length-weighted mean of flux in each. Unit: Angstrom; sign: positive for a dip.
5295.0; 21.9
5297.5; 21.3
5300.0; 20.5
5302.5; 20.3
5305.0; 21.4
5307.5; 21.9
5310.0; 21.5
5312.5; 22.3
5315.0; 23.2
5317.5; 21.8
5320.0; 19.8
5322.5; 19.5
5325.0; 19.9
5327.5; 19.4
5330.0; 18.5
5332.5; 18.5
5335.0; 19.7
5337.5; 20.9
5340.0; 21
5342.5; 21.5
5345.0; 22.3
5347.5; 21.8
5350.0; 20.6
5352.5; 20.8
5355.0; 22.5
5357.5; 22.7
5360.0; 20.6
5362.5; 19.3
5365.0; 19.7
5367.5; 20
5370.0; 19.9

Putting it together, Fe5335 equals 2.0 Angstrom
